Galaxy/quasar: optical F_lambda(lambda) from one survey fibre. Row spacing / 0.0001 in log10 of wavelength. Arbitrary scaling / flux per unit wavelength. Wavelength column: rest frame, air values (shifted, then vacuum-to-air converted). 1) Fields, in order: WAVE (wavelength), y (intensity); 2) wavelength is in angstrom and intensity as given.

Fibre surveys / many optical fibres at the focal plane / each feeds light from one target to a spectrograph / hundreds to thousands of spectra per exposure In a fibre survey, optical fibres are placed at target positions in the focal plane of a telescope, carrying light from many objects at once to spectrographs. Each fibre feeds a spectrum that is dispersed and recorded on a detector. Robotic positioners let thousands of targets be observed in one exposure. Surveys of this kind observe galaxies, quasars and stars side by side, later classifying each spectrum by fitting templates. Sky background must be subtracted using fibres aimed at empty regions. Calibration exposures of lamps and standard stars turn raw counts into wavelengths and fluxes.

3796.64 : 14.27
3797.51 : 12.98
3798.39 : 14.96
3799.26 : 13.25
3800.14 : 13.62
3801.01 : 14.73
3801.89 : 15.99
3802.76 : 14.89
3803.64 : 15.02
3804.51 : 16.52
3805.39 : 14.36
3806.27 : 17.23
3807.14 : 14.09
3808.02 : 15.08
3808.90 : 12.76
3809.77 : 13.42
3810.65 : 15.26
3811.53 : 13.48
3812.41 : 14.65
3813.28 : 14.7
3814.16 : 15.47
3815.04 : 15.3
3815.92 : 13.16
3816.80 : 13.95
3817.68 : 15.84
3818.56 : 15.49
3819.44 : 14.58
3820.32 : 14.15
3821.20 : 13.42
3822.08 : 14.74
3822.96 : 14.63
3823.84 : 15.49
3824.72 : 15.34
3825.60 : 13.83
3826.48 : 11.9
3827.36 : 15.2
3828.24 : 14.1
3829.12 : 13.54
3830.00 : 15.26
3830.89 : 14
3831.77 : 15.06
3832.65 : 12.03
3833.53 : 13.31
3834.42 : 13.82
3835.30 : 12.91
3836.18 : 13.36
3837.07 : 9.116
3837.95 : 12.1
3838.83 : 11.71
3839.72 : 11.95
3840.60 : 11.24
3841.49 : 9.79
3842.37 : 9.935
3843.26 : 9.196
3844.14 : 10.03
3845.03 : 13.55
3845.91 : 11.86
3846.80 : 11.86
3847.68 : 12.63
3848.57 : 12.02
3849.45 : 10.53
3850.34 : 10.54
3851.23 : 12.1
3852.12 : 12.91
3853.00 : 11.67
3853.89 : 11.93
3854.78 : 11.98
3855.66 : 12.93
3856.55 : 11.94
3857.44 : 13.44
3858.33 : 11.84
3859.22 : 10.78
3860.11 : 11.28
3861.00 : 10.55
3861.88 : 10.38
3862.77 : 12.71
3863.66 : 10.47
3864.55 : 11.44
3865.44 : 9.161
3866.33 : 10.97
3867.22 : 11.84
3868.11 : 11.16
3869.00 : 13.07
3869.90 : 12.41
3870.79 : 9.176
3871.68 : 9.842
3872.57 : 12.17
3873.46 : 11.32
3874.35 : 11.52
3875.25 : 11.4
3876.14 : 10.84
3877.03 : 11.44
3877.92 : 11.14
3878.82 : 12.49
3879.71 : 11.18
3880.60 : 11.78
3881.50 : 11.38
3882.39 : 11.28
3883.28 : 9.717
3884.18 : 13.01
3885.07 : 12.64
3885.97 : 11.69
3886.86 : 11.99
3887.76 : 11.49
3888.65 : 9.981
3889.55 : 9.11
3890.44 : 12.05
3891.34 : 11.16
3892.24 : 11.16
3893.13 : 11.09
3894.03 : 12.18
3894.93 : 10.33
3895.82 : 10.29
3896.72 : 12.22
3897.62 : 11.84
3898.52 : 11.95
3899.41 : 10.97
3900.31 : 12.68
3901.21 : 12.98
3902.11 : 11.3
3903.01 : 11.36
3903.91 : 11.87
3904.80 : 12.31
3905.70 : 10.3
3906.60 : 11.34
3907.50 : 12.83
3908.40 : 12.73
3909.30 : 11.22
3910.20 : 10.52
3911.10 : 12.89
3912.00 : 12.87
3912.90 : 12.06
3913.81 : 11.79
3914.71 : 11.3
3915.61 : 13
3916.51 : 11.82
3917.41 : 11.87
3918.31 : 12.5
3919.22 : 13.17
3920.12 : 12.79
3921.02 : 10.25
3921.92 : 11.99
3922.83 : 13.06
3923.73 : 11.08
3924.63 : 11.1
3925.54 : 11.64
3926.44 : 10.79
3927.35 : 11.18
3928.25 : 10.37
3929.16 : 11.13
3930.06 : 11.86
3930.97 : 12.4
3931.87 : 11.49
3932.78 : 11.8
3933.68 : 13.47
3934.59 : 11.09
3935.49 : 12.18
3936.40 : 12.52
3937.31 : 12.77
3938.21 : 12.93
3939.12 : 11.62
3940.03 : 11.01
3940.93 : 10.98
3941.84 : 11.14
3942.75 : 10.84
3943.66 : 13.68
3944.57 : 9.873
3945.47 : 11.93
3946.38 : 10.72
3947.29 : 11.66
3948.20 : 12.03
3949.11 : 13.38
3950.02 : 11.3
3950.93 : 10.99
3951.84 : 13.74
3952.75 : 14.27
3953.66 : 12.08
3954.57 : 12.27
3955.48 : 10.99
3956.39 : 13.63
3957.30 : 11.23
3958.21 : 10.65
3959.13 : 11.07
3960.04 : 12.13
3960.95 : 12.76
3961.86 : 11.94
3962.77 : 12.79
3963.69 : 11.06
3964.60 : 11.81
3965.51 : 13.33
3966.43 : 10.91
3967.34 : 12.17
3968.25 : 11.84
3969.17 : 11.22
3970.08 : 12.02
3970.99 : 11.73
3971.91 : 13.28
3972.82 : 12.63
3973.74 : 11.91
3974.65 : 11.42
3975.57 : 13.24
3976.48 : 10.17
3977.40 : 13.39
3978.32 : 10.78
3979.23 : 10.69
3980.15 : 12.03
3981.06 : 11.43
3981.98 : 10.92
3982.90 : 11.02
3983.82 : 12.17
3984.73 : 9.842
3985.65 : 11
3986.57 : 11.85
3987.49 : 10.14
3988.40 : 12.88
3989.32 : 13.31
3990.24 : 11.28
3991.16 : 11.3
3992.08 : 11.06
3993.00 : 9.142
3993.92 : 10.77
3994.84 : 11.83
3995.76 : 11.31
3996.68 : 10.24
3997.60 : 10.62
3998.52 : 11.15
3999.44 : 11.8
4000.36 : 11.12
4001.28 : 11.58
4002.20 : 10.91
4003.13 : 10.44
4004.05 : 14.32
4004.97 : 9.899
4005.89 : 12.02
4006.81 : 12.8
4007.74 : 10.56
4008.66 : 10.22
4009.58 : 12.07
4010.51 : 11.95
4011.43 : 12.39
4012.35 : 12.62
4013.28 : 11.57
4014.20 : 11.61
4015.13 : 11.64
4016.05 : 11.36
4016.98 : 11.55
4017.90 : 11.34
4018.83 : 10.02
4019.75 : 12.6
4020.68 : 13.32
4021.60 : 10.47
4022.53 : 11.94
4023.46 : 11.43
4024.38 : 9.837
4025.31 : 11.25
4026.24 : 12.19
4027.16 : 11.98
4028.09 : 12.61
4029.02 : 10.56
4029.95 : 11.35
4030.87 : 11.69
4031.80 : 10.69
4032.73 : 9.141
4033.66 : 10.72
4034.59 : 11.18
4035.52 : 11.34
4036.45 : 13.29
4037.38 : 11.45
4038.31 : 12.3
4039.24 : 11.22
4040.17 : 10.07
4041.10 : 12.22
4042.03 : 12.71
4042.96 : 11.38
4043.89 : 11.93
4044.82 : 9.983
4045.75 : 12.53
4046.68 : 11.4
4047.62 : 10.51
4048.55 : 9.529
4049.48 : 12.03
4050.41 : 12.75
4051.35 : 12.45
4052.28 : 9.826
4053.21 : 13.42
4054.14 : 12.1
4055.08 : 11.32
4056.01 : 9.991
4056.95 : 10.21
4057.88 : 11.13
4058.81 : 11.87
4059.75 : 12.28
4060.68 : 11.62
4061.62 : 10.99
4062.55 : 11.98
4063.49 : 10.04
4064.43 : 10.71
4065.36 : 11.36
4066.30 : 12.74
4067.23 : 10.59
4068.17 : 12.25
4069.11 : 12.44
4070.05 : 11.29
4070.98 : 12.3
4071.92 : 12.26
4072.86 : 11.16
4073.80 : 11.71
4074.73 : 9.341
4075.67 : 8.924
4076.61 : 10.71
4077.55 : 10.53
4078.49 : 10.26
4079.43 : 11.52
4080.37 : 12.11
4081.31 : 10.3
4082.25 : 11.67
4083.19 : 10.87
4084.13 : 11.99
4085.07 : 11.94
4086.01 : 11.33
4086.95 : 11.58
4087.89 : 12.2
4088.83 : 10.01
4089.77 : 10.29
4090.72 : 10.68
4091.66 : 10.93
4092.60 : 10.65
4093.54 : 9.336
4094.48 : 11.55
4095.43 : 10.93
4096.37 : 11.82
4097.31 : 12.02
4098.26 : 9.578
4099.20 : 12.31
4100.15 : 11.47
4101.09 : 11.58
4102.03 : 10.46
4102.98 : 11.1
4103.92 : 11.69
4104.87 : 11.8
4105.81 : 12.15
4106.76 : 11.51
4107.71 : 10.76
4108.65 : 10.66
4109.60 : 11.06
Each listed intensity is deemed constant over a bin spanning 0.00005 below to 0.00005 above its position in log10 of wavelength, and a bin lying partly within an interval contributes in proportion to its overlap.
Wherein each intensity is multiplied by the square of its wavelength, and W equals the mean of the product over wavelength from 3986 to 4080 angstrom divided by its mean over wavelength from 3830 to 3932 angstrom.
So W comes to 1.1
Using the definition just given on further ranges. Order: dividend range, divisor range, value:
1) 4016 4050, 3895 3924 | 1.02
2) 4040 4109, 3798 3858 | 0.95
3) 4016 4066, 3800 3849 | 0.94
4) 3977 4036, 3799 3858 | 0.93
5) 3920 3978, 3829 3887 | 1.06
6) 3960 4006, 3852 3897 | 1.07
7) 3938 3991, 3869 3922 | 1.05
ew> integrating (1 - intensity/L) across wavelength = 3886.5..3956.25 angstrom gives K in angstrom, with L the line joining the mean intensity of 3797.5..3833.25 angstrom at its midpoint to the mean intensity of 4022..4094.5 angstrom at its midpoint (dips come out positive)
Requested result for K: 7.0 angstrom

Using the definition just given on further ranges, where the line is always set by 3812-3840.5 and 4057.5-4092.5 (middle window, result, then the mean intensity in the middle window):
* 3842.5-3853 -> 1.62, 11.5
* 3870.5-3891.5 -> 3.18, 11.3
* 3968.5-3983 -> 0.61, 11.8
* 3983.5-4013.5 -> 1.60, 11.4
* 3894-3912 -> 1.82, 11.7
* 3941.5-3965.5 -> 1.07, 12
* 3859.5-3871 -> 1.95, 11.2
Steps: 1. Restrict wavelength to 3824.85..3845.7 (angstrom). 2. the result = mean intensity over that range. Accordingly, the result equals 12.5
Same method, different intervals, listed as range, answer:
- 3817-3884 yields 12.2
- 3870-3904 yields 11.4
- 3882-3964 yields 11.8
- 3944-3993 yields 11.8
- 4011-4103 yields 11.3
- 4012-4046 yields 11.5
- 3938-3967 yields 11.9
